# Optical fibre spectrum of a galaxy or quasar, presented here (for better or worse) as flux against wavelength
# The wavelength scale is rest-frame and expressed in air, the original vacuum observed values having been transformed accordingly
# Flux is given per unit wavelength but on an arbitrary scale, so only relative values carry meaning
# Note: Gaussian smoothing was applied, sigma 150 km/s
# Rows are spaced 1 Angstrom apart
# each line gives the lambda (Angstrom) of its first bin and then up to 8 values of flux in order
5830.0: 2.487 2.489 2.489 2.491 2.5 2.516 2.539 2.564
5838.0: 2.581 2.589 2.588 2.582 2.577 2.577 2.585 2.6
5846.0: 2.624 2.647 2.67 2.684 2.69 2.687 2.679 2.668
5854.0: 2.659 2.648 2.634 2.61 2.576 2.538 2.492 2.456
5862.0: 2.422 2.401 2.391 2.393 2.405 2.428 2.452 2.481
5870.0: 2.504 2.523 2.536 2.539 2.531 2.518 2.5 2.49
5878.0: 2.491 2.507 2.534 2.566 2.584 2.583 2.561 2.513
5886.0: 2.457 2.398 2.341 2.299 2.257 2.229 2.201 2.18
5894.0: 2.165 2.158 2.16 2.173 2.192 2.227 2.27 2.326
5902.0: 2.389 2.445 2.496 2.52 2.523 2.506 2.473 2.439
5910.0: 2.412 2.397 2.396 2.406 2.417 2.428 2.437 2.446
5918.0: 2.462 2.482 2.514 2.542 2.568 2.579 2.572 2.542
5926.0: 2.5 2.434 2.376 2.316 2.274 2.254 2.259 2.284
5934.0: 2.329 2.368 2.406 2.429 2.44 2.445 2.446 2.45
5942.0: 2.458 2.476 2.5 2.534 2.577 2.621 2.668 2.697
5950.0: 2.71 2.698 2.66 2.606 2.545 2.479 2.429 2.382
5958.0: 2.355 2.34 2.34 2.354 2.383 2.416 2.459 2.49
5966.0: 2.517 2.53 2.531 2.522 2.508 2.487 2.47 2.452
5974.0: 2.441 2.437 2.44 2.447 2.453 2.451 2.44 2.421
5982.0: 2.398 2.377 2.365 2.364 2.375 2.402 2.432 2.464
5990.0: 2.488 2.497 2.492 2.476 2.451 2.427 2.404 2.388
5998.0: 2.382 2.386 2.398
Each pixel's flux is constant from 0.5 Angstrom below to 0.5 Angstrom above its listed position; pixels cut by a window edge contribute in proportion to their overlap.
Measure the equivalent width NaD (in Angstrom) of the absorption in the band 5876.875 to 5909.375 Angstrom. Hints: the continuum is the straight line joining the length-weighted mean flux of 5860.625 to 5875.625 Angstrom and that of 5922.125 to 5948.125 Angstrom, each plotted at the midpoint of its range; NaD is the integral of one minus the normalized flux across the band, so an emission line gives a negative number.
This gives 1.0 Angstrom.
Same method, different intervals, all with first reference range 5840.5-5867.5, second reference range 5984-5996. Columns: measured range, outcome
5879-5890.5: 0.33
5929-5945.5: 0.62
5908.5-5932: 0.61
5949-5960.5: -0.19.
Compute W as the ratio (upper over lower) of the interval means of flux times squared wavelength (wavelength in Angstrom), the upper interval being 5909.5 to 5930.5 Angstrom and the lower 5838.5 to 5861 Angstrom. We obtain 0.96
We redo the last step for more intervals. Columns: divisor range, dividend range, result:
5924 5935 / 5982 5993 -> 1.05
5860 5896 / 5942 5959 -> 1.08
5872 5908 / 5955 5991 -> 1.04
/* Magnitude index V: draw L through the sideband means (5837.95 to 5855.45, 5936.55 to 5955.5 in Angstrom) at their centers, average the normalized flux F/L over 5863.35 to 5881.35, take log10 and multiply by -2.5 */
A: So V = 0.05 mag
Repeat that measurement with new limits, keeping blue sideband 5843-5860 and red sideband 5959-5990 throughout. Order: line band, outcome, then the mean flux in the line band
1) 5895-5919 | 0.070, 2.39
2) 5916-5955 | 0.006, 2.49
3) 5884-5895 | 0.117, 2.31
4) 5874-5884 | 0.024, 2.53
